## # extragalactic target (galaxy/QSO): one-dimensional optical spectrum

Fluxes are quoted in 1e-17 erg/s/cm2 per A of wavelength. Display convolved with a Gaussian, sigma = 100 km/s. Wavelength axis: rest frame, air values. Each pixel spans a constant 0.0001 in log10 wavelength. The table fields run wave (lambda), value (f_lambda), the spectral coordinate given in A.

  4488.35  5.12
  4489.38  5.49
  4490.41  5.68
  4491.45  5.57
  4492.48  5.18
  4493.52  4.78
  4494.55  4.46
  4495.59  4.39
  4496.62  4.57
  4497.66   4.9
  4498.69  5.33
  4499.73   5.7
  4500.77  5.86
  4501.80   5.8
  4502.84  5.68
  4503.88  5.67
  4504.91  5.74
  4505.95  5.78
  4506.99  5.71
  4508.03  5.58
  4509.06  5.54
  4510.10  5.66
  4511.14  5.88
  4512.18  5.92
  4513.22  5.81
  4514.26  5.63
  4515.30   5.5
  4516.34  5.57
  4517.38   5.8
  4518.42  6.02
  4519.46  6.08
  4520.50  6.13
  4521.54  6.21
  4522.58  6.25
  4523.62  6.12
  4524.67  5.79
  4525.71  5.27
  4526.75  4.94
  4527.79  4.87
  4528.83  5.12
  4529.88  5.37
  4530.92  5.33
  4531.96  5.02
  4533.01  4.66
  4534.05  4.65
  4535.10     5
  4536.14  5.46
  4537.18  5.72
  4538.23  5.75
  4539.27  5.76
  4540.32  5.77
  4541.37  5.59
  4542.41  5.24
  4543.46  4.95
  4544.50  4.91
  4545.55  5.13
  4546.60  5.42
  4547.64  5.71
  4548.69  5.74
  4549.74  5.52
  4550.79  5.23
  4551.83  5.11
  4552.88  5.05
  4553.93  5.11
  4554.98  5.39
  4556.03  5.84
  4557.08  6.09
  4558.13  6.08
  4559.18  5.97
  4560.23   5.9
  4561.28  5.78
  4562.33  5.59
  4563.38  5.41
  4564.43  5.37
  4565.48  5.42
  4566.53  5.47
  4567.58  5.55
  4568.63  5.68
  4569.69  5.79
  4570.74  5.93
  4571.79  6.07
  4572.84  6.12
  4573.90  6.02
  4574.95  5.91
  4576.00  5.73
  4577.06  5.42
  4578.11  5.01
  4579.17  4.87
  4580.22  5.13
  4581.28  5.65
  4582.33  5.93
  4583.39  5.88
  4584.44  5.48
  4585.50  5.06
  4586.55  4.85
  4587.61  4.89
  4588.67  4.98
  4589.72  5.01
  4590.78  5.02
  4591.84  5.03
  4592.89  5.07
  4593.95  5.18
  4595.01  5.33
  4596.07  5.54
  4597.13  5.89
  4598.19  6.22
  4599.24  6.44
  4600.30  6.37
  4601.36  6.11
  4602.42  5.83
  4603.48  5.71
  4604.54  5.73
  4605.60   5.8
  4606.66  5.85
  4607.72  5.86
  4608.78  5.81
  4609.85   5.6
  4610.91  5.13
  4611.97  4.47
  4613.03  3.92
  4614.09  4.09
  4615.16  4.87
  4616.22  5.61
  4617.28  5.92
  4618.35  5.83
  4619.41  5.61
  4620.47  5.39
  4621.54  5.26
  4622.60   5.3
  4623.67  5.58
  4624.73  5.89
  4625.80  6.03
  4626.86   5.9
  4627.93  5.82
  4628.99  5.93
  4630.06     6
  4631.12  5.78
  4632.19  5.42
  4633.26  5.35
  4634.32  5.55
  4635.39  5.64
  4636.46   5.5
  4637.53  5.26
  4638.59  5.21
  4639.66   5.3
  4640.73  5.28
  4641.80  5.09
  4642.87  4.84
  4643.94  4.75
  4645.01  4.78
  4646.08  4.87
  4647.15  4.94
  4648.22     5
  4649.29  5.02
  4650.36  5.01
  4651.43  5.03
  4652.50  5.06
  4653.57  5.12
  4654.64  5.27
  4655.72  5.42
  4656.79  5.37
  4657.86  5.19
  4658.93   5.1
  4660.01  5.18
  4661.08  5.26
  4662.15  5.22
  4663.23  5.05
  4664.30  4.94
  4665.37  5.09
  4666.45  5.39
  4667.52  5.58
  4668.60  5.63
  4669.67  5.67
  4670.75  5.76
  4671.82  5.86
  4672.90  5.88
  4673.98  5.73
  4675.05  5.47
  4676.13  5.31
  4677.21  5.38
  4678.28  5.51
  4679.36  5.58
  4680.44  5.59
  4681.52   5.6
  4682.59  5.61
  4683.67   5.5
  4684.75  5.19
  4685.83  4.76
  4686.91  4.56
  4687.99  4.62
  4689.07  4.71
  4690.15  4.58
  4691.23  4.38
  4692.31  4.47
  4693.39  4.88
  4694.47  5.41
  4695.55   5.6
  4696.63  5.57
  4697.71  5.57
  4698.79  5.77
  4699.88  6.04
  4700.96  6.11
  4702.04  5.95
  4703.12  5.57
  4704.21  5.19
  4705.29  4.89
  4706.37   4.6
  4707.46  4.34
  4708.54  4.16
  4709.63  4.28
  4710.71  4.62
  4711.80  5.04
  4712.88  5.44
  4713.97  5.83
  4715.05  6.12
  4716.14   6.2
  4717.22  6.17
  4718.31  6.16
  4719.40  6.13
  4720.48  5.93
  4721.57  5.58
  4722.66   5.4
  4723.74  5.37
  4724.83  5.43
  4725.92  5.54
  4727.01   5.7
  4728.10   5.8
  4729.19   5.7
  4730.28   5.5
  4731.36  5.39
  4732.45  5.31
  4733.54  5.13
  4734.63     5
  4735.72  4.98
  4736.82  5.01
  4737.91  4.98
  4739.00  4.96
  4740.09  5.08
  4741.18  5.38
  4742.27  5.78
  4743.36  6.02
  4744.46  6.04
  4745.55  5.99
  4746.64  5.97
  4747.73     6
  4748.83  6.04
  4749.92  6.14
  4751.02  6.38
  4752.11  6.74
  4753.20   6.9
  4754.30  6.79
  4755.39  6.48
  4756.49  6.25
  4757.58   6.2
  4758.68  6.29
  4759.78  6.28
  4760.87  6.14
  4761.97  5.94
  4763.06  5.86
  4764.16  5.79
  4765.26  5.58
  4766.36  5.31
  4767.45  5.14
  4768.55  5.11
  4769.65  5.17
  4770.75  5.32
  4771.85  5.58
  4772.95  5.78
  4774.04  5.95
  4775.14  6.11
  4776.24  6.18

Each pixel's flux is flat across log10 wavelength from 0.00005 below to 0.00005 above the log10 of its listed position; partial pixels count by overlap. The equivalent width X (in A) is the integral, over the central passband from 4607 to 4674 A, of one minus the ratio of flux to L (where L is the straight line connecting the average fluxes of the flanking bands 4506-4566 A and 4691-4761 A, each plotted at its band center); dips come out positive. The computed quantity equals 2.87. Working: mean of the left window 5.54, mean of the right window 5.61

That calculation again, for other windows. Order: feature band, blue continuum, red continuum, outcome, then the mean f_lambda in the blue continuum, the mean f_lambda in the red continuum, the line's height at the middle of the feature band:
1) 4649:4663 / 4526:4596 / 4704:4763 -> 0.9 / 5.41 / 5.65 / 5.54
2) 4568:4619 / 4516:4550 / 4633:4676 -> -1.1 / 5.48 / 5.27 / 5.37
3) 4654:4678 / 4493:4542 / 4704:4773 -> 0.8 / 5.49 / 5.62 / 5.58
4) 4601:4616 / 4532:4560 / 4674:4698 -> -0.1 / 5.41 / 5.18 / 5.31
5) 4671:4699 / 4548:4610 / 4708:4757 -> 1.8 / 5.58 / 5.66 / 5.64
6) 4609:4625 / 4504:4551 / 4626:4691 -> 0.4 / 5.53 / 5.3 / 5.37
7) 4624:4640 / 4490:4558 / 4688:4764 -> -0.3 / 5.46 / 5.58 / 5.53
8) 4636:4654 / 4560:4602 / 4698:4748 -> 1.5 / 5.55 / 5.47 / 5.51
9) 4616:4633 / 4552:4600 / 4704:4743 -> -0.7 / 5.54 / 5.34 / 5.47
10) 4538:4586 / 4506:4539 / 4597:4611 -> 1.5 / 5.56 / 5.91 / 5.73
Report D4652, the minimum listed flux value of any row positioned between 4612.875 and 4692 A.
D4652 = 3.92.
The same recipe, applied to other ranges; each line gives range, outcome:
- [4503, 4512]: 5.54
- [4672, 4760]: 4.16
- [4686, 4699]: 4.38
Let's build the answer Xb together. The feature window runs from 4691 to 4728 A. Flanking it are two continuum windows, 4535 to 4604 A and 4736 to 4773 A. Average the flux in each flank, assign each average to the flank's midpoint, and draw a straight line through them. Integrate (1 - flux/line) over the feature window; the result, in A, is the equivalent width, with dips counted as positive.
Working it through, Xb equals 2.2 A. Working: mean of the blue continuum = 5.54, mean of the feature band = 5.41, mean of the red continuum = 5.83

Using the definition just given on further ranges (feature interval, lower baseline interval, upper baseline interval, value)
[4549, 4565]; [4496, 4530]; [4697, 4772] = 0.2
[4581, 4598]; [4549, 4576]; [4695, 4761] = 1.0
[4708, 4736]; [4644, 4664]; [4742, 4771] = 1.1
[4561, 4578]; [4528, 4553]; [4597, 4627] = -0.9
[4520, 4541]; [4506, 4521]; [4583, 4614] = 0.9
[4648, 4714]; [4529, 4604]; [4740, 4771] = 6.2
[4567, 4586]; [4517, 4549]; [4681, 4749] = -0.6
